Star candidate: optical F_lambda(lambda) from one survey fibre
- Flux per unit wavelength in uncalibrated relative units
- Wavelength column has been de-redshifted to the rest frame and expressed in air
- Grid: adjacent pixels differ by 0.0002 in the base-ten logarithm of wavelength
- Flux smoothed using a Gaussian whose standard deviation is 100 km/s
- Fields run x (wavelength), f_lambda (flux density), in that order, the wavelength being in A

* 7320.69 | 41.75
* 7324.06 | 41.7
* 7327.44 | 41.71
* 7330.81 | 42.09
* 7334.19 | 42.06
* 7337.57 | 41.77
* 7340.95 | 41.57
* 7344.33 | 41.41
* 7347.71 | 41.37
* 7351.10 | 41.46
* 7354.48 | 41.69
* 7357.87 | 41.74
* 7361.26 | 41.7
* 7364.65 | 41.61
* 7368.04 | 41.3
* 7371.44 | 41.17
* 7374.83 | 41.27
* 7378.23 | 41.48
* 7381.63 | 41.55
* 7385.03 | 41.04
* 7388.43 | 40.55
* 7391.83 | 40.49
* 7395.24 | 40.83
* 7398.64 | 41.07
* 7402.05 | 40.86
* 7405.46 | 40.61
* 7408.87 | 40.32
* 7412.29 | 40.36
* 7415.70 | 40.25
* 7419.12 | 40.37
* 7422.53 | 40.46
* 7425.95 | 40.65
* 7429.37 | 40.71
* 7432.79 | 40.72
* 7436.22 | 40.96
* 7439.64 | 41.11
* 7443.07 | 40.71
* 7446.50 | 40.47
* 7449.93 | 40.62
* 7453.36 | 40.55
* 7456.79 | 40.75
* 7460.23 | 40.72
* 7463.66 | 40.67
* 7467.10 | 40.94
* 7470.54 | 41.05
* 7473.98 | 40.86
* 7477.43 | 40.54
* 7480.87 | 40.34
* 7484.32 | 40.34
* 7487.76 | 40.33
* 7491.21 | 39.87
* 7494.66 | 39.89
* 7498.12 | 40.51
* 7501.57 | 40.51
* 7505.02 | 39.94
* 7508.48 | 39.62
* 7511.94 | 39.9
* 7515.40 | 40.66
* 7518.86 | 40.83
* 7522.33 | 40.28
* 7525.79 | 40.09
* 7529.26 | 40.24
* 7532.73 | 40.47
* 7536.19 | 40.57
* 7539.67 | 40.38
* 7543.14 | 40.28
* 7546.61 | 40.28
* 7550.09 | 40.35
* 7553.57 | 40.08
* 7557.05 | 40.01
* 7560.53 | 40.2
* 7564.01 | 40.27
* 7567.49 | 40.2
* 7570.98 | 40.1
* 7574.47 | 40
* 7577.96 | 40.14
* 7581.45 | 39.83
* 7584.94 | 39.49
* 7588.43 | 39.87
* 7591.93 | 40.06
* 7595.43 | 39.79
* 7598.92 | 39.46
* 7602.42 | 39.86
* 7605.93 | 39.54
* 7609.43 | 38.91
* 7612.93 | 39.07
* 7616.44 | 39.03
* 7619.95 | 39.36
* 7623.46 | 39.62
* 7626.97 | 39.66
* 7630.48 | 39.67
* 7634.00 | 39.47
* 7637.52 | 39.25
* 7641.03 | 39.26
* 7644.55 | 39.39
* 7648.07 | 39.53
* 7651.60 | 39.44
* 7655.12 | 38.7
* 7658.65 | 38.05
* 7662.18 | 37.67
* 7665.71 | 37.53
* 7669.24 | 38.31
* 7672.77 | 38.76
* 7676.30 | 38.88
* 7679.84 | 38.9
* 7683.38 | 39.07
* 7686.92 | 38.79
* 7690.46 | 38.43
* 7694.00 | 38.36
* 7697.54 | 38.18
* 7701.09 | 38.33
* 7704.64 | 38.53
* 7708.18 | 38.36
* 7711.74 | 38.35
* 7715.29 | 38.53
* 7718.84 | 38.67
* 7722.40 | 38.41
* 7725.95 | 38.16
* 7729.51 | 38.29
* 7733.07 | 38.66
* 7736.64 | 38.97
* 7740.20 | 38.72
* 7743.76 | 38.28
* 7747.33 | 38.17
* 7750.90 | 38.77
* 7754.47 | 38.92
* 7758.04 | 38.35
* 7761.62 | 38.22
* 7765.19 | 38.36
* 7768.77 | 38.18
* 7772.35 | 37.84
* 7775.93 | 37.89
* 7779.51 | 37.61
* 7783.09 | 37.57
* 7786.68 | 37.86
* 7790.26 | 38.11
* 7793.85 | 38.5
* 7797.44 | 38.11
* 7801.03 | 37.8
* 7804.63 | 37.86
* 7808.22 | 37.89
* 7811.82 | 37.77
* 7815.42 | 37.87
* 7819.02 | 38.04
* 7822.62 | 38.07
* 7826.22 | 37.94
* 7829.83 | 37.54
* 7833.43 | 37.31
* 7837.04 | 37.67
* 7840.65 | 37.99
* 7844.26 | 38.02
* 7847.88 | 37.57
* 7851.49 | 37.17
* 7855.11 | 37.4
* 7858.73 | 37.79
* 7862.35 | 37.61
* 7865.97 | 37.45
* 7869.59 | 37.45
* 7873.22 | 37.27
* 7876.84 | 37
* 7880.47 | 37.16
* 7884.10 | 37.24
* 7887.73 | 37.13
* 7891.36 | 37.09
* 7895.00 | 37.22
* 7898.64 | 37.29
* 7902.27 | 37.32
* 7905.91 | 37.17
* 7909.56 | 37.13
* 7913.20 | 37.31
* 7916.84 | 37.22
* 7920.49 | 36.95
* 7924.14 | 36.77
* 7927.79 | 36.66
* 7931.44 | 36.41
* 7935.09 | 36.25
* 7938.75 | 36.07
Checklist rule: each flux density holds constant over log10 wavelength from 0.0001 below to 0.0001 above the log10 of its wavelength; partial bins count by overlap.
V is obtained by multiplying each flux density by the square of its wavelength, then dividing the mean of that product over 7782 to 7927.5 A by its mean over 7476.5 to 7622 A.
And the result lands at 1.01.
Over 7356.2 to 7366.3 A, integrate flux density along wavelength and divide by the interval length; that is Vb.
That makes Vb 41.7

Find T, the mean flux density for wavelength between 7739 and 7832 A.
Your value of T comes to 38.1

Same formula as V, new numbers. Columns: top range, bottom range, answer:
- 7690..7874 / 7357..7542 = 1.02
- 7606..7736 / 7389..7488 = 1.01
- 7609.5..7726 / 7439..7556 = 1.00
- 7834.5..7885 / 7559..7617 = 1.01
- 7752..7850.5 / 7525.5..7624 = 1.01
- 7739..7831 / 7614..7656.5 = 1.01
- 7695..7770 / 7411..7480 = 1.02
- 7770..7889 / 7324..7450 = 1.03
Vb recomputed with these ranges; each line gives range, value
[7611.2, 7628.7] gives 39.3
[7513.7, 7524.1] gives 40.6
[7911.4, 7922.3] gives 37.2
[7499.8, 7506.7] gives 40.3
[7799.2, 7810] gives 37.9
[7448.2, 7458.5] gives 40.7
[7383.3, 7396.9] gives 40.7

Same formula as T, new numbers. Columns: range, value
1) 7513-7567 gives 40.3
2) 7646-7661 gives 38.9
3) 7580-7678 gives 39.2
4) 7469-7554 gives 40.3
